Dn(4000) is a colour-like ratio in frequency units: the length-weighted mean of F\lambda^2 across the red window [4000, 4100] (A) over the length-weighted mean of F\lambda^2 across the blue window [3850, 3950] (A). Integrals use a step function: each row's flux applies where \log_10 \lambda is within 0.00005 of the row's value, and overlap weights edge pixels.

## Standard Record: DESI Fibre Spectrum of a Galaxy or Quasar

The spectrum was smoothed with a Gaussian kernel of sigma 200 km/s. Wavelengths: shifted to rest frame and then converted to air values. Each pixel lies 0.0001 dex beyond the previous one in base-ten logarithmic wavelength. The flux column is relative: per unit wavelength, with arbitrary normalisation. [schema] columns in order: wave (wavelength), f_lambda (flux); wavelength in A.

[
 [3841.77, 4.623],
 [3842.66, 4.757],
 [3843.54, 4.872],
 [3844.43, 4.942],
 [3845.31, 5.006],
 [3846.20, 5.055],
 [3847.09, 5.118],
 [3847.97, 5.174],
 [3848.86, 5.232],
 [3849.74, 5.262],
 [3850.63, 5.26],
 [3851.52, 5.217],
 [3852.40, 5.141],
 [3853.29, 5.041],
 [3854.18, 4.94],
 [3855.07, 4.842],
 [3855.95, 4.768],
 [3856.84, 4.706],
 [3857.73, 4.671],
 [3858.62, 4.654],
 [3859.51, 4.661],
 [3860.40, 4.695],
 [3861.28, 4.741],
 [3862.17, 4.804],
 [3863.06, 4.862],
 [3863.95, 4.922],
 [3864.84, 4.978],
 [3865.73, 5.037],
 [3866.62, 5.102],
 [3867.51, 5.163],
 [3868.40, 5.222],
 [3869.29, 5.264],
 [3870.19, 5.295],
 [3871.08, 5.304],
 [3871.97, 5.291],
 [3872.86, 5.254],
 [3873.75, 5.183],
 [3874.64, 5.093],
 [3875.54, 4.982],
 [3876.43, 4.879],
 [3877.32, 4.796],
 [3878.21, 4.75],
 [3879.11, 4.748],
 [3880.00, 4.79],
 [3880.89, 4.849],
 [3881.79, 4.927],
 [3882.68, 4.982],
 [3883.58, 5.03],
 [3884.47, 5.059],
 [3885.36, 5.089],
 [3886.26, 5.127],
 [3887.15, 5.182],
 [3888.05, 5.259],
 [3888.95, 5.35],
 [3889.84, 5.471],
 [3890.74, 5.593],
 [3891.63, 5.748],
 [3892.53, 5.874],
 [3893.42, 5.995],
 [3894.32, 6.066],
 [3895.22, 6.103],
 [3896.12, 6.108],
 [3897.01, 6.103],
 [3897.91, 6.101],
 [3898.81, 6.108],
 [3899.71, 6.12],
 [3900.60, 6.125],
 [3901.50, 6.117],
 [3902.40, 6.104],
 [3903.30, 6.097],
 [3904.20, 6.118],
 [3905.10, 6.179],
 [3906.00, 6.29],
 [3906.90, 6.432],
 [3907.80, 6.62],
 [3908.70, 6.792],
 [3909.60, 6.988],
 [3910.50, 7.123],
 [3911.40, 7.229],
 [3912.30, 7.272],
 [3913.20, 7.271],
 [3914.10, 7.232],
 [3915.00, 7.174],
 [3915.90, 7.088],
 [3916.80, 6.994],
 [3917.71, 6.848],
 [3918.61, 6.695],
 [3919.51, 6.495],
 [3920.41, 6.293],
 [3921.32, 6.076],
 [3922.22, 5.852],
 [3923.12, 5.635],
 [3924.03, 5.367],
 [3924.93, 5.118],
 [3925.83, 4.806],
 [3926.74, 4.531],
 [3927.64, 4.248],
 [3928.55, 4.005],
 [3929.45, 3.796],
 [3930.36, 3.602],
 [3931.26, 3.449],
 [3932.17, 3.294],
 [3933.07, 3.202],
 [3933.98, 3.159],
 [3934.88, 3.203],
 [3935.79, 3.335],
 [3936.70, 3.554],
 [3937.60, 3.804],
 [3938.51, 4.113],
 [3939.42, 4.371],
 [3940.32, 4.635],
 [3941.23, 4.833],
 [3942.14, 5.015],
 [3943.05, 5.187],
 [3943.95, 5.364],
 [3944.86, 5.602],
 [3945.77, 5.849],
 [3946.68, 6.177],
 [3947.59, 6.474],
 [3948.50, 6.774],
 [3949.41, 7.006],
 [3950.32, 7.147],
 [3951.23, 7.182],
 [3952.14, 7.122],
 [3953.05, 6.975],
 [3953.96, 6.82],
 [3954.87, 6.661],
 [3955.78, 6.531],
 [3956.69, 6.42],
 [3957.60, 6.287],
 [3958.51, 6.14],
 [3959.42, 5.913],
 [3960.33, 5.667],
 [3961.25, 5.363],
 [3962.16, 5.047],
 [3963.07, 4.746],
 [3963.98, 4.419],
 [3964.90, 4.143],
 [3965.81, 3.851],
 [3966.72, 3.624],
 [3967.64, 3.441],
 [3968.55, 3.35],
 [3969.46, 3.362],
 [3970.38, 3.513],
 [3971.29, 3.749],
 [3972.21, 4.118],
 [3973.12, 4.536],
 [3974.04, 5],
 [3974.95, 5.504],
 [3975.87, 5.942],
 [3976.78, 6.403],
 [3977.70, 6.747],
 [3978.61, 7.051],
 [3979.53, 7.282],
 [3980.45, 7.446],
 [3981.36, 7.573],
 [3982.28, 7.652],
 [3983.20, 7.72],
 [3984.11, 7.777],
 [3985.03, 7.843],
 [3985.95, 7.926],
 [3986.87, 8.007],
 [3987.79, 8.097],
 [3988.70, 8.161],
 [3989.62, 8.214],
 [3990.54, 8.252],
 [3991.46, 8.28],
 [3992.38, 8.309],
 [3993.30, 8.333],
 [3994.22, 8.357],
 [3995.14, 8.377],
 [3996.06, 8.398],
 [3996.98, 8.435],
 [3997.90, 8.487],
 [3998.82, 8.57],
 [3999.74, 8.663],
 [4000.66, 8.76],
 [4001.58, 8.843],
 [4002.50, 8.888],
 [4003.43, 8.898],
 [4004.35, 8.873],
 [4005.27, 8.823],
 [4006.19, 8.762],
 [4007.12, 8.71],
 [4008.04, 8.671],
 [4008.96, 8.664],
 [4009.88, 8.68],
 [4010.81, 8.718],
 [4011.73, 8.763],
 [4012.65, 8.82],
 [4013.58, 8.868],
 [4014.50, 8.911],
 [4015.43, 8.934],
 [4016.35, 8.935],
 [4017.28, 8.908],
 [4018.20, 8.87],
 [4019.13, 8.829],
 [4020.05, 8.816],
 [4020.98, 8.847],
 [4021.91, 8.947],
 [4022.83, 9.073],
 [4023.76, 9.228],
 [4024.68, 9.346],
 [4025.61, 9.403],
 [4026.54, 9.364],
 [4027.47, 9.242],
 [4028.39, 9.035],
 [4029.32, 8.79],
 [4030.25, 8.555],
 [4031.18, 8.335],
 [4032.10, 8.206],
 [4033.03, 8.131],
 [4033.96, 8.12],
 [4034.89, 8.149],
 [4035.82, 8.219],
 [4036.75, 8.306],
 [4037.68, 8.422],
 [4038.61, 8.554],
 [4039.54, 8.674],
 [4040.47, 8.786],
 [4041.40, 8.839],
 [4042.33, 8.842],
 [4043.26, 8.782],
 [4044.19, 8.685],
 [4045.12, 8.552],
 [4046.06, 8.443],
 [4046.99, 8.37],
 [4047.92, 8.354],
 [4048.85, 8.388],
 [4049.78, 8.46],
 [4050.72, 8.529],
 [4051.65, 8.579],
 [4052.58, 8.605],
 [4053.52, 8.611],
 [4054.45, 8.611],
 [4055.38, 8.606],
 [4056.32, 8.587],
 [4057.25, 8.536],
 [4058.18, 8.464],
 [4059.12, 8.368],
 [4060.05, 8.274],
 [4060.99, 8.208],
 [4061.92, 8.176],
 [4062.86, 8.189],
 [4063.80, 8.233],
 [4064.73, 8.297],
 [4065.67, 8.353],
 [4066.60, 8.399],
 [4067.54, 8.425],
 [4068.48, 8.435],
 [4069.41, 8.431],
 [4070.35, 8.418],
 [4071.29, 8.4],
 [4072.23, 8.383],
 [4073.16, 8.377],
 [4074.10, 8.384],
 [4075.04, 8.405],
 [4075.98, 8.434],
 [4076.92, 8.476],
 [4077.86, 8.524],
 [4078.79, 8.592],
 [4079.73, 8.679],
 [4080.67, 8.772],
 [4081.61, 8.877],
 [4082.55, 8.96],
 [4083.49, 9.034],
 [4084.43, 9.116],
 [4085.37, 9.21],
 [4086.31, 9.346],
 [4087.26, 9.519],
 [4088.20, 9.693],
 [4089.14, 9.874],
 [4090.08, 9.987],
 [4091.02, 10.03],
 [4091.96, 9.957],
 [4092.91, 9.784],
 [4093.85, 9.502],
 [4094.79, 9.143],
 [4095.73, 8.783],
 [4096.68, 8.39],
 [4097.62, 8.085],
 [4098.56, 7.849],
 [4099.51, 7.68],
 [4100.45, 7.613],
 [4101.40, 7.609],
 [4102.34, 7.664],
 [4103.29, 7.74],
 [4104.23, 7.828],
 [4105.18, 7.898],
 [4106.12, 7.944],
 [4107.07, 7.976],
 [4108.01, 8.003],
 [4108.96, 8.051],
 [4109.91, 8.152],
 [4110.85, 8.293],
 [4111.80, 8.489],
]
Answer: 1.75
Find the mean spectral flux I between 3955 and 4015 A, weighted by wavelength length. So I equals 7.05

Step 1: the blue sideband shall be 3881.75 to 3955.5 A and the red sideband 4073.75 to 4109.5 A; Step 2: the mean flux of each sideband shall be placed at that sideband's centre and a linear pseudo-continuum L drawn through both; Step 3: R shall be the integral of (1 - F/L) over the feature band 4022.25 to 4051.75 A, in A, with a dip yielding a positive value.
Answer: -3.6 A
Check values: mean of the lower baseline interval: 5.67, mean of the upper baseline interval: 8.67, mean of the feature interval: 8.65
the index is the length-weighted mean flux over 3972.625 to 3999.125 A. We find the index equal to 7.53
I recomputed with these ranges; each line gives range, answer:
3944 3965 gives 6.12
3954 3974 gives 4.85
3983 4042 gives 8.61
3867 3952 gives 5.51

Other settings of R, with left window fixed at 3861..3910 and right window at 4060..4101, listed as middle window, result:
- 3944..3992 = 4.93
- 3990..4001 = -1.67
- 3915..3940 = 5.47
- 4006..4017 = -1.75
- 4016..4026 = -1.65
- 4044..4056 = -0.44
